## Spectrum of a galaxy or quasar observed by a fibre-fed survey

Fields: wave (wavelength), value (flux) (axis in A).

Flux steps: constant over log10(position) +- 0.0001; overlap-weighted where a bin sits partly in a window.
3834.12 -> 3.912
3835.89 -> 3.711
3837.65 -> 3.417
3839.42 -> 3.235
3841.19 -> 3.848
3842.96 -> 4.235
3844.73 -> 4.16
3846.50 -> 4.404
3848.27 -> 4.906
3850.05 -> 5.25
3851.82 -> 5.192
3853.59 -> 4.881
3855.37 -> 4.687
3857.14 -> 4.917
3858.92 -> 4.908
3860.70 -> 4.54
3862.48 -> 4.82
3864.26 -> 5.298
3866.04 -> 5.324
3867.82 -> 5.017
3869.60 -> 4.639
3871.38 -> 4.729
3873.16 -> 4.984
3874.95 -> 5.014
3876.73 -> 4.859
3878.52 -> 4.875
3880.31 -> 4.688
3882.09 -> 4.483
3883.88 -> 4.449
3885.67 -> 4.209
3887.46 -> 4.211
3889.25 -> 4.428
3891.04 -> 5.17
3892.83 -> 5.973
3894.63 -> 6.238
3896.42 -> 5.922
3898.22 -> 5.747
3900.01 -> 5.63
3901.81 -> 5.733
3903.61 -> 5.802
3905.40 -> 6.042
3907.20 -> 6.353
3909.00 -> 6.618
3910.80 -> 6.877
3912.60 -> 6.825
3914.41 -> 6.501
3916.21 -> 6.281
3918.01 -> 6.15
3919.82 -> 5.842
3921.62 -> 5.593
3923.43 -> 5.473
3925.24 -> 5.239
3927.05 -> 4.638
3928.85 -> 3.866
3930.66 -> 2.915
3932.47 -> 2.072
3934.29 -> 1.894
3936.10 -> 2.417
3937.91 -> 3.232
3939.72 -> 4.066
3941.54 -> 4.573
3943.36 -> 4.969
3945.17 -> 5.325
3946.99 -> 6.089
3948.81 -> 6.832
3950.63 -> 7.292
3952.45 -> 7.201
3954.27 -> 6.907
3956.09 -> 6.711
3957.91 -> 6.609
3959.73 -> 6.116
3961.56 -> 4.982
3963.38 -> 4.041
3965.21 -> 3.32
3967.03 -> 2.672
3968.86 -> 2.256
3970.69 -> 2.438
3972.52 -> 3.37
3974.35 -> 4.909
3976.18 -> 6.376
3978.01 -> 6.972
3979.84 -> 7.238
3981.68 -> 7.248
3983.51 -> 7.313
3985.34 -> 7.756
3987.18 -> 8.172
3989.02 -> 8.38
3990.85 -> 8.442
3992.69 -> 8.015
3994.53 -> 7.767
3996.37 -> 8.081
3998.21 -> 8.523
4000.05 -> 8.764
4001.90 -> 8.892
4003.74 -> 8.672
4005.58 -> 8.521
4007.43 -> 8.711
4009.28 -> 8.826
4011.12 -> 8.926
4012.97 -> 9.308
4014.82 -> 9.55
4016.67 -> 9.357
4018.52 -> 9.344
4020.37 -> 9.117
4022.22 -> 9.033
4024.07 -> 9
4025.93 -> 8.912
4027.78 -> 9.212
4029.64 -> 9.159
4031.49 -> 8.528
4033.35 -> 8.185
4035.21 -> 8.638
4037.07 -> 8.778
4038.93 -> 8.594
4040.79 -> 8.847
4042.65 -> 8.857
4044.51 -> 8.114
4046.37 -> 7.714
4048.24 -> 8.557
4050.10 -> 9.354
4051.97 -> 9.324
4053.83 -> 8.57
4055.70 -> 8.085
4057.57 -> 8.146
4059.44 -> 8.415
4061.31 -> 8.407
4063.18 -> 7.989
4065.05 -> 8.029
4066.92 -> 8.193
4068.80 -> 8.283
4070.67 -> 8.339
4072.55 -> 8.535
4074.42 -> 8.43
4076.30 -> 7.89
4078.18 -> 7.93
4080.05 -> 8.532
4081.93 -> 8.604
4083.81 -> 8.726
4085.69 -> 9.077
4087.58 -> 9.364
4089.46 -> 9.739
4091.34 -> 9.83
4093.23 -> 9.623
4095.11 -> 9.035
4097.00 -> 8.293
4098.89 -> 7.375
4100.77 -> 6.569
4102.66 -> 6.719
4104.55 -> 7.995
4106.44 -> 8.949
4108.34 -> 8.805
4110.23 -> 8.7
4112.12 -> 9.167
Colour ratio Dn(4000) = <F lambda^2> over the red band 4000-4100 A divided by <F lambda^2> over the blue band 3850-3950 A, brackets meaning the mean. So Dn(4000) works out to 1.9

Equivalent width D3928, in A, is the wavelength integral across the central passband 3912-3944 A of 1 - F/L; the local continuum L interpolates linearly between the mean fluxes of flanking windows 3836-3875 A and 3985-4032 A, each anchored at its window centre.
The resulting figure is 9.6 A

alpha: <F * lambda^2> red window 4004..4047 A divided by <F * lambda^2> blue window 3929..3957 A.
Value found 1.9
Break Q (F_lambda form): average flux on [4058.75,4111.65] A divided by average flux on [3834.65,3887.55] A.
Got 1.84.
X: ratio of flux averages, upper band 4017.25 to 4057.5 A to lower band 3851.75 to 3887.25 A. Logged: 1.82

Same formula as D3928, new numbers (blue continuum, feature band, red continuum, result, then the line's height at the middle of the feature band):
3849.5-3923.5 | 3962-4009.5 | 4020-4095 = 4.1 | 7.28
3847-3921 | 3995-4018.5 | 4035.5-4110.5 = -4.6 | 7.38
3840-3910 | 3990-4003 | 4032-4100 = -1.9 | 7.29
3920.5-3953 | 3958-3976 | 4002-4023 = 6.6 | 6.39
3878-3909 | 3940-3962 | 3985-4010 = 2.9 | 7.03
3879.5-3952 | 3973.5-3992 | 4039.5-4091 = -1.7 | 6.68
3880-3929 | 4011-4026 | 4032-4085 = -2.9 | 7.69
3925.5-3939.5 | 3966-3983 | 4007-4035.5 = 3.3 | 5.92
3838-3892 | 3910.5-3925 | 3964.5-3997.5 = -2.1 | 5.36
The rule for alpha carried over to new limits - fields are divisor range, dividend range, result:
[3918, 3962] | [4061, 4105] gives 1.78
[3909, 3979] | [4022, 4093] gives 1.82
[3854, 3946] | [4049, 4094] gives 1.88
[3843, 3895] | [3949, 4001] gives 1.39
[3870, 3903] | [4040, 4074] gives 1.81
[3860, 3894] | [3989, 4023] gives 1.93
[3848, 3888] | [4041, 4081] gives 1.91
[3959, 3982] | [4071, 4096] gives 2.00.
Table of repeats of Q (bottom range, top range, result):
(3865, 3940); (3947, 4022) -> 1.41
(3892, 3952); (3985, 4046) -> 1.64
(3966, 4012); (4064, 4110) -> 1.19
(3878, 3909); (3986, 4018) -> 1.62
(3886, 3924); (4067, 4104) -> 1.44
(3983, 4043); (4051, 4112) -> 0.97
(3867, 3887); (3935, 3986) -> 1.13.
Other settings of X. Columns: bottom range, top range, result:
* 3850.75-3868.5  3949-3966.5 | 1.18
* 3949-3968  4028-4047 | 1.53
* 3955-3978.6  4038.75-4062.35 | 1.83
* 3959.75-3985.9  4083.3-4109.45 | 1.69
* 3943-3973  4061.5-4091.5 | 1.66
